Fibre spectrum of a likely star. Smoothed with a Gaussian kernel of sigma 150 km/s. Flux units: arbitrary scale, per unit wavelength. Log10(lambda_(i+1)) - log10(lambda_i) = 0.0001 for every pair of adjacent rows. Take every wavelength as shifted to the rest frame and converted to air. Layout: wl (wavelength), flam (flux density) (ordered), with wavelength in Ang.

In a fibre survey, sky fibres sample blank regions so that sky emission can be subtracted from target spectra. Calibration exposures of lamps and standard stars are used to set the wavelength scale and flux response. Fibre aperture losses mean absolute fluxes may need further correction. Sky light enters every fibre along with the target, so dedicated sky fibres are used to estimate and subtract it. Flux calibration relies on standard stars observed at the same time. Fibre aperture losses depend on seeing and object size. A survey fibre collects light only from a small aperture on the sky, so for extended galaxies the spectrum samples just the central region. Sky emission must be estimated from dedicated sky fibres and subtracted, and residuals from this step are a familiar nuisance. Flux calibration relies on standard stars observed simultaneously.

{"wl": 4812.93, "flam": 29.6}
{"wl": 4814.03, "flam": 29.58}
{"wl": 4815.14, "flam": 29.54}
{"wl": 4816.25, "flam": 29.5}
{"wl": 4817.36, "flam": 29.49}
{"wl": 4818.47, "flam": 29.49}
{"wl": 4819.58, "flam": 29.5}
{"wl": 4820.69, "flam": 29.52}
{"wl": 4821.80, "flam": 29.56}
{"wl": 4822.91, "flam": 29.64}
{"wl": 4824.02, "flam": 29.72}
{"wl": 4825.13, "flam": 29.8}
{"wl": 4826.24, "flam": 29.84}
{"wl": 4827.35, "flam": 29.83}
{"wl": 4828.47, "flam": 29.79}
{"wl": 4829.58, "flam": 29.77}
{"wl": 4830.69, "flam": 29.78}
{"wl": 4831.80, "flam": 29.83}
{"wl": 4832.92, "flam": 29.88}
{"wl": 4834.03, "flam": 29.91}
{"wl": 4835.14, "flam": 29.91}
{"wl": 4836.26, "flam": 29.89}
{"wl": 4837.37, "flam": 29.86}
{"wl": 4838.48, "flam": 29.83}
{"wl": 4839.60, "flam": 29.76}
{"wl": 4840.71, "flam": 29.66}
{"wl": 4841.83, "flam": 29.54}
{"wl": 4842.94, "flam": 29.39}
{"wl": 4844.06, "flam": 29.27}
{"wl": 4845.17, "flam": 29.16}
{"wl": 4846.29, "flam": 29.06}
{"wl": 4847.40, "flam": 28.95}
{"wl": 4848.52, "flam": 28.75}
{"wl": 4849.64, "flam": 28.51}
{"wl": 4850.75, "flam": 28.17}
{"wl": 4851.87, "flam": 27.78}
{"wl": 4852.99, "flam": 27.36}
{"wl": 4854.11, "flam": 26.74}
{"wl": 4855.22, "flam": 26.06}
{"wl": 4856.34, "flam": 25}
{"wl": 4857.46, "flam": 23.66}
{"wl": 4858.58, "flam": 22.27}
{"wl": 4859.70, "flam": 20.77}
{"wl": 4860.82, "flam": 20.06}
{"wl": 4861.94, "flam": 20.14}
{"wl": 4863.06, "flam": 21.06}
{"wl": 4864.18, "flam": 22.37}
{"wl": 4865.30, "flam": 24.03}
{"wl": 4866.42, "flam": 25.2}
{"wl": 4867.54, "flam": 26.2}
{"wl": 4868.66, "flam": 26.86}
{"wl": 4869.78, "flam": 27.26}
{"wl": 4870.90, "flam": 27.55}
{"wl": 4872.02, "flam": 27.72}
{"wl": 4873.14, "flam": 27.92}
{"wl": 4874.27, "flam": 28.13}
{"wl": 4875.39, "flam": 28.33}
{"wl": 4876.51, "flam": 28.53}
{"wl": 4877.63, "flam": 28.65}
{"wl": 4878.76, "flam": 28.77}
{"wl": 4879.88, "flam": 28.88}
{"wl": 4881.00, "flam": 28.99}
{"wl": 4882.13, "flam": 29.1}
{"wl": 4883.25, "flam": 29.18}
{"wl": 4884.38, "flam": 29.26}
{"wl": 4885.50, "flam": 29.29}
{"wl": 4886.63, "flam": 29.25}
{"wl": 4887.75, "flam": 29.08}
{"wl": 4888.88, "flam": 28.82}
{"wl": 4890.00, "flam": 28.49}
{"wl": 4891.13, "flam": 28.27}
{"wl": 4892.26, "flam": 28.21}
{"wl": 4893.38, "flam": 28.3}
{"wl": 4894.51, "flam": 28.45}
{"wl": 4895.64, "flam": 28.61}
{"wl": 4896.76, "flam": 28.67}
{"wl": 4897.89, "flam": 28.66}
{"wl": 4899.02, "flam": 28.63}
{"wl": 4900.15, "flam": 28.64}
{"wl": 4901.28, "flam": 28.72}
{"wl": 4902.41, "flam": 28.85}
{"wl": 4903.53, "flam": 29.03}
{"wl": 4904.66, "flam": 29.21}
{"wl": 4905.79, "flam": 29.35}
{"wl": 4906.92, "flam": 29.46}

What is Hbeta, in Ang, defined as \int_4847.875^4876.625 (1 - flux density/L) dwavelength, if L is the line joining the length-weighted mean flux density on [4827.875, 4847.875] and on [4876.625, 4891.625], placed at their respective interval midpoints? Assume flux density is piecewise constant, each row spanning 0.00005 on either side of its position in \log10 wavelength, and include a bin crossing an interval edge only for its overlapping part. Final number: 3.59 Ang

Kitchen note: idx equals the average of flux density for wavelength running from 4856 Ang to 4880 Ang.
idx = 25.4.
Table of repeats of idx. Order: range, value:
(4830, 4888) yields 27.5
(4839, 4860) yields 27.4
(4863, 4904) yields 28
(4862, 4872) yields 25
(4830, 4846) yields 29.7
